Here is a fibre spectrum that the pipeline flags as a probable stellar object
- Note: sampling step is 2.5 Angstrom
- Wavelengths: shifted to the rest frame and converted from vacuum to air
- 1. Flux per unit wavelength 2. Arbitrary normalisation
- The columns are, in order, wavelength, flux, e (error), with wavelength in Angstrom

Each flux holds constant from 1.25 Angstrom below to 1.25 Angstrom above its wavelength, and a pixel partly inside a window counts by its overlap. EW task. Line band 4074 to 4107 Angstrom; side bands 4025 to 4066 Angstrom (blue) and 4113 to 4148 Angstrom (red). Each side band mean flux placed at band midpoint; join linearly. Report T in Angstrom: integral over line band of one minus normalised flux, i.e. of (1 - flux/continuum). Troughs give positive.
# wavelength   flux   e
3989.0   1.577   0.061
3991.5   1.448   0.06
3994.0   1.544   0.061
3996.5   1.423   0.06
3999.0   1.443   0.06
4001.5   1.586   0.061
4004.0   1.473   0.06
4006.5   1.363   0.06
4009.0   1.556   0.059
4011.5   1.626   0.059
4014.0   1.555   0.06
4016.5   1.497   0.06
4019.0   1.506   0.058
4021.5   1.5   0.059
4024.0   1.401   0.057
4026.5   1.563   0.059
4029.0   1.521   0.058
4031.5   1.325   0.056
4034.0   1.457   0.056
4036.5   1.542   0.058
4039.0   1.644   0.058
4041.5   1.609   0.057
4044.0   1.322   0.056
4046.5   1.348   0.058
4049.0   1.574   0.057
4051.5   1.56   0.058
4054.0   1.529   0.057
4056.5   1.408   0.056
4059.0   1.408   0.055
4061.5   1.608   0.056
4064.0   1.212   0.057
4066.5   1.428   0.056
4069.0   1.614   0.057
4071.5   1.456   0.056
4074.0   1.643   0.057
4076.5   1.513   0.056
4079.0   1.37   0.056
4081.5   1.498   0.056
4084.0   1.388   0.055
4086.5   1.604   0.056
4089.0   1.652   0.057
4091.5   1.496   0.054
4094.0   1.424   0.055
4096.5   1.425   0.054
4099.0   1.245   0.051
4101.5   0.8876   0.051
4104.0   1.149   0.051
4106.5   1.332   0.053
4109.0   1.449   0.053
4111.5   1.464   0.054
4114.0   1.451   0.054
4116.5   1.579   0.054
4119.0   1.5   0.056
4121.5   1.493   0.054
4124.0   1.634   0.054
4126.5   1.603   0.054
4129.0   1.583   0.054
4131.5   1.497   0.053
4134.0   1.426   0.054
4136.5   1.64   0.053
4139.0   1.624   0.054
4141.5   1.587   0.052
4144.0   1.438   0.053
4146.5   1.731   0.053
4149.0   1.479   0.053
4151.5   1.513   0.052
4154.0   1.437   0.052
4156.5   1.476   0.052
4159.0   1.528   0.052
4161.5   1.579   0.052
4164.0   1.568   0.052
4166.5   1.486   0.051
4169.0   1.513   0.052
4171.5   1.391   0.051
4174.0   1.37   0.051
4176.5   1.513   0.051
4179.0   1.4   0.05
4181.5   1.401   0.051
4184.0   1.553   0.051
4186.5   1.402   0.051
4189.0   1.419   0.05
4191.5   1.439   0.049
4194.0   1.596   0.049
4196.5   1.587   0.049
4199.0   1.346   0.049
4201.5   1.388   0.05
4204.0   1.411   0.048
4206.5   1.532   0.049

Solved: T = 2.68 Angstrom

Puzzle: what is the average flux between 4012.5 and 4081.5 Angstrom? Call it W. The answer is 1.49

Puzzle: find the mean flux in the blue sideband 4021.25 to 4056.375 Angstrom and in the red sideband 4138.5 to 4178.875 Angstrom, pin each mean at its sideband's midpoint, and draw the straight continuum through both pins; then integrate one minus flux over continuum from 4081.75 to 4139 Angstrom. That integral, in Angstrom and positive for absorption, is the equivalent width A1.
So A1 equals 1.7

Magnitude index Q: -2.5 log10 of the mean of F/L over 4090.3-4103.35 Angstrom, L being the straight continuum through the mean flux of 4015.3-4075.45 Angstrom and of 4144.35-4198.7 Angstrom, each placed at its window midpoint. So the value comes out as 0.16 mag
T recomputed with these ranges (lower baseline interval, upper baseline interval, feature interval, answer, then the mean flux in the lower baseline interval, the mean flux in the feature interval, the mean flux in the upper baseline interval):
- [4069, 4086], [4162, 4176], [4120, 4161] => -1.8 Angstrom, 1.49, 1.54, 1.47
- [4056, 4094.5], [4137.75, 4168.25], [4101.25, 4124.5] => 1.6 Angstrom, 1.49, 1.41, 1.54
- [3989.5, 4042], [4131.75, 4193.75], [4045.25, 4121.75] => 3.0 Angstrom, 1.5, 1.44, 1.5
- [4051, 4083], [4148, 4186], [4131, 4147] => -0.9 Angstrom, 1.48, 1.56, 1.48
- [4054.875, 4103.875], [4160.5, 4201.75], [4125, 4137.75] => -0.9 Angstrom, 1.43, 1.55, 1.47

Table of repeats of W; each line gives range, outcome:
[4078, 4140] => 1.46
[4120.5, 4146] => 1.56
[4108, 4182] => 1.51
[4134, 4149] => 1.58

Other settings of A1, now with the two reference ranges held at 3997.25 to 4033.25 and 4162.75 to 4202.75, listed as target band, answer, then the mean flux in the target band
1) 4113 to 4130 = -0.9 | 1.55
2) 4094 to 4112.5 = 2.4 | 1.29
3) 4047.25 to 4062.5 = -0.2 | 1.51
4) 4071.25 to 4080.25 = -0.1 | 1.5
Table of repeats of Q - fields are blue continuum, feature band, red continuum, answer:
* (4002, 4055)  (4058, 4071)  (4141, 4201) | 0.03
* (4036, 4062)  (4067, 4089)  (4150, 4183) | -0.02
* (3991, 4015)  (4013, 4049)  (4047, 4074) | 0.00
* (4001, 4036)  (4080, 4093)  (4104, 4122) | -0.05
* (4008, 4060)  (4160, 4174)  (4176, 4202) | -0.02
